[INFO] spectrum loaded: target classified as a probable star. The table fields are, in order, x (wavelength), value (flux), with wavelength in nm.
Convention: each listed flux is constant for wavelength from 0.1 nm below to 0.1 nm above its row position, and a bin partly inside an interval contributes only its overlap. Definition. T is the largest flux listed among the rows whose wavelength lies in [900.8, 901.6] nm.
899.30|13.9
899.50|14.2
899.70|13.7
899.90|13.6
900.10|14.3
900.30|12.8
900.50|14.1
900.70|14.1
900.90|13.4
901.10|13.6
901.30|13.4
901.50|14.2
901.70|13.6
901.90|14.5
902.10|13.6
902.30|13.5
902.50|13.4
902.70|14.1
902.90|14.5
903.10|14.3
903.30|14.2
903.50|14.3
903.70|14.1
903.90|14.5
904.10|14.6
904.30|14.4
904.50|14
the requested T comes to 14.2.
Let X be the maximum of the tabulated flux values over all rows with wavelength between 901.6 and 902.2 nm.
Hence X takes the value 14.5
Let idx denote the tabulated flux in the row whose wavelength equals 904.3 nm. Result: 14.4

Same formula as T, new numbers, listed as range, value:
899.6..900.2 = 14.3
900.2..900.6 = 14.1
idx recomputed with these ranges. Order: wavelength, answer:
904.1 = 14.6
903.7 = 14.1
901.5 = 14.2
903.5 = 14.3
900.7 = 14.1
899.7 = 13.7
